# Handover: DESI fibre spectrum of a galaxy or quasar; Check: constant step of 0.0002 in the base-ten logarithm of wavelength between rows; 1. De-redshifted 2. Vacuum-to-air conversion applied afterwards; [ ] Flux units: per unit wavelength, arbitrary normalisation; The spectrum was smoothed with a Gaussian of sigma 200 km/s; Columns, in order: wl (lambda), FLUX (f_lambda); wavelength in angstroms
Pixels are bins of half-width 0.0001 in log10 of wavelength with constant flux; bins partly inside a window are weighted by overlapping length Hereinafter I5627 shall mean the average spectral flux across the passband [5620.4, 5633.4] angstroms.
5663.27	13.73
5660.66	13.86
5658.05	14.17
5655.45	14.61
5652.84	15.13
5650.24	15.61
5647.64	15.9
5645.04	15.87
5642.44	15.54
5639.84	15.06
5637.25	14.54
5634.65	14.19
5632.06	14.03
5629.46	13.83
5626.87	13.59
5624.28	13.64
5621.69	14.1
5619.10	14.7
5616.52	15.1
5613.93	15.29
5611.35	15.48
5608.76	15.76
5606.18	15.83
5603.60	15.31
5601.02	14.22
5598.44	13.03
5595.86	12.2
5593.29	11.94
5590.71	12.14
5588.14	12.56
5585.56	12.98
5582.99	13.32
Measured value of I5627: 13.8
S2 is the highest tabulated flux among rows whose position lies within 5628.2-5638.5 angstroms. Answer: 14.54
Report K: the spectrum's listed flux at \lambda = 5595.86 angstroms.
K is 12.2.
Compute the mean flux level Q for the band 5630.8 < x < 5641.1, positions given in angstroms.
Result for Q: 14.5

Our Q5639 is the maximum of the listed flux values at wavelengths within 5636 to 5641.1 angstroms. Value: 15.06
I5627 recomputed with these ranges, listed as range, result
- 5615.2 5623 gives 14.6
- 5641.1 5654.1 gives 15.6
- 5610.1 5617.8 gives 15.3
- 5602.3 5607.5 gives 15.6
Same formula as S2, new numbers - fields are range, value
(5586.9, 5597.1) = 12.56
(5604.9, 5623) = 15.83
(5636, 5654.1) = 15.9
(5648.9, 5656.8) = 15.61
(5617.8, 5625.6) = 14.7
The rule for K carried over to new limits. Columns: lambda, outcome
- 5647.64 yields 15.9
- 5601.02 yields 14.22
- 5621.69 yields 14.1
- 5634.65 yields 14.19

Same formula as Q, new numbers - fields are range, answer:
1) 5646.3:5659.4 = 15.1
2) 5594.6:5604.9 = 13.7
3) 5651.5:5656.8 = 14.9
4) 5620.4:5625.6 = 13.9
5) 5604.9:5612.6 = 15.7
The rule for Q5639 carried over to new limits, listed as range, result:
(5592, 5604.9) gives 15.31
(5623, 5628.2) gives 13.64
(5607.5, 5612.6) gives 15.76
